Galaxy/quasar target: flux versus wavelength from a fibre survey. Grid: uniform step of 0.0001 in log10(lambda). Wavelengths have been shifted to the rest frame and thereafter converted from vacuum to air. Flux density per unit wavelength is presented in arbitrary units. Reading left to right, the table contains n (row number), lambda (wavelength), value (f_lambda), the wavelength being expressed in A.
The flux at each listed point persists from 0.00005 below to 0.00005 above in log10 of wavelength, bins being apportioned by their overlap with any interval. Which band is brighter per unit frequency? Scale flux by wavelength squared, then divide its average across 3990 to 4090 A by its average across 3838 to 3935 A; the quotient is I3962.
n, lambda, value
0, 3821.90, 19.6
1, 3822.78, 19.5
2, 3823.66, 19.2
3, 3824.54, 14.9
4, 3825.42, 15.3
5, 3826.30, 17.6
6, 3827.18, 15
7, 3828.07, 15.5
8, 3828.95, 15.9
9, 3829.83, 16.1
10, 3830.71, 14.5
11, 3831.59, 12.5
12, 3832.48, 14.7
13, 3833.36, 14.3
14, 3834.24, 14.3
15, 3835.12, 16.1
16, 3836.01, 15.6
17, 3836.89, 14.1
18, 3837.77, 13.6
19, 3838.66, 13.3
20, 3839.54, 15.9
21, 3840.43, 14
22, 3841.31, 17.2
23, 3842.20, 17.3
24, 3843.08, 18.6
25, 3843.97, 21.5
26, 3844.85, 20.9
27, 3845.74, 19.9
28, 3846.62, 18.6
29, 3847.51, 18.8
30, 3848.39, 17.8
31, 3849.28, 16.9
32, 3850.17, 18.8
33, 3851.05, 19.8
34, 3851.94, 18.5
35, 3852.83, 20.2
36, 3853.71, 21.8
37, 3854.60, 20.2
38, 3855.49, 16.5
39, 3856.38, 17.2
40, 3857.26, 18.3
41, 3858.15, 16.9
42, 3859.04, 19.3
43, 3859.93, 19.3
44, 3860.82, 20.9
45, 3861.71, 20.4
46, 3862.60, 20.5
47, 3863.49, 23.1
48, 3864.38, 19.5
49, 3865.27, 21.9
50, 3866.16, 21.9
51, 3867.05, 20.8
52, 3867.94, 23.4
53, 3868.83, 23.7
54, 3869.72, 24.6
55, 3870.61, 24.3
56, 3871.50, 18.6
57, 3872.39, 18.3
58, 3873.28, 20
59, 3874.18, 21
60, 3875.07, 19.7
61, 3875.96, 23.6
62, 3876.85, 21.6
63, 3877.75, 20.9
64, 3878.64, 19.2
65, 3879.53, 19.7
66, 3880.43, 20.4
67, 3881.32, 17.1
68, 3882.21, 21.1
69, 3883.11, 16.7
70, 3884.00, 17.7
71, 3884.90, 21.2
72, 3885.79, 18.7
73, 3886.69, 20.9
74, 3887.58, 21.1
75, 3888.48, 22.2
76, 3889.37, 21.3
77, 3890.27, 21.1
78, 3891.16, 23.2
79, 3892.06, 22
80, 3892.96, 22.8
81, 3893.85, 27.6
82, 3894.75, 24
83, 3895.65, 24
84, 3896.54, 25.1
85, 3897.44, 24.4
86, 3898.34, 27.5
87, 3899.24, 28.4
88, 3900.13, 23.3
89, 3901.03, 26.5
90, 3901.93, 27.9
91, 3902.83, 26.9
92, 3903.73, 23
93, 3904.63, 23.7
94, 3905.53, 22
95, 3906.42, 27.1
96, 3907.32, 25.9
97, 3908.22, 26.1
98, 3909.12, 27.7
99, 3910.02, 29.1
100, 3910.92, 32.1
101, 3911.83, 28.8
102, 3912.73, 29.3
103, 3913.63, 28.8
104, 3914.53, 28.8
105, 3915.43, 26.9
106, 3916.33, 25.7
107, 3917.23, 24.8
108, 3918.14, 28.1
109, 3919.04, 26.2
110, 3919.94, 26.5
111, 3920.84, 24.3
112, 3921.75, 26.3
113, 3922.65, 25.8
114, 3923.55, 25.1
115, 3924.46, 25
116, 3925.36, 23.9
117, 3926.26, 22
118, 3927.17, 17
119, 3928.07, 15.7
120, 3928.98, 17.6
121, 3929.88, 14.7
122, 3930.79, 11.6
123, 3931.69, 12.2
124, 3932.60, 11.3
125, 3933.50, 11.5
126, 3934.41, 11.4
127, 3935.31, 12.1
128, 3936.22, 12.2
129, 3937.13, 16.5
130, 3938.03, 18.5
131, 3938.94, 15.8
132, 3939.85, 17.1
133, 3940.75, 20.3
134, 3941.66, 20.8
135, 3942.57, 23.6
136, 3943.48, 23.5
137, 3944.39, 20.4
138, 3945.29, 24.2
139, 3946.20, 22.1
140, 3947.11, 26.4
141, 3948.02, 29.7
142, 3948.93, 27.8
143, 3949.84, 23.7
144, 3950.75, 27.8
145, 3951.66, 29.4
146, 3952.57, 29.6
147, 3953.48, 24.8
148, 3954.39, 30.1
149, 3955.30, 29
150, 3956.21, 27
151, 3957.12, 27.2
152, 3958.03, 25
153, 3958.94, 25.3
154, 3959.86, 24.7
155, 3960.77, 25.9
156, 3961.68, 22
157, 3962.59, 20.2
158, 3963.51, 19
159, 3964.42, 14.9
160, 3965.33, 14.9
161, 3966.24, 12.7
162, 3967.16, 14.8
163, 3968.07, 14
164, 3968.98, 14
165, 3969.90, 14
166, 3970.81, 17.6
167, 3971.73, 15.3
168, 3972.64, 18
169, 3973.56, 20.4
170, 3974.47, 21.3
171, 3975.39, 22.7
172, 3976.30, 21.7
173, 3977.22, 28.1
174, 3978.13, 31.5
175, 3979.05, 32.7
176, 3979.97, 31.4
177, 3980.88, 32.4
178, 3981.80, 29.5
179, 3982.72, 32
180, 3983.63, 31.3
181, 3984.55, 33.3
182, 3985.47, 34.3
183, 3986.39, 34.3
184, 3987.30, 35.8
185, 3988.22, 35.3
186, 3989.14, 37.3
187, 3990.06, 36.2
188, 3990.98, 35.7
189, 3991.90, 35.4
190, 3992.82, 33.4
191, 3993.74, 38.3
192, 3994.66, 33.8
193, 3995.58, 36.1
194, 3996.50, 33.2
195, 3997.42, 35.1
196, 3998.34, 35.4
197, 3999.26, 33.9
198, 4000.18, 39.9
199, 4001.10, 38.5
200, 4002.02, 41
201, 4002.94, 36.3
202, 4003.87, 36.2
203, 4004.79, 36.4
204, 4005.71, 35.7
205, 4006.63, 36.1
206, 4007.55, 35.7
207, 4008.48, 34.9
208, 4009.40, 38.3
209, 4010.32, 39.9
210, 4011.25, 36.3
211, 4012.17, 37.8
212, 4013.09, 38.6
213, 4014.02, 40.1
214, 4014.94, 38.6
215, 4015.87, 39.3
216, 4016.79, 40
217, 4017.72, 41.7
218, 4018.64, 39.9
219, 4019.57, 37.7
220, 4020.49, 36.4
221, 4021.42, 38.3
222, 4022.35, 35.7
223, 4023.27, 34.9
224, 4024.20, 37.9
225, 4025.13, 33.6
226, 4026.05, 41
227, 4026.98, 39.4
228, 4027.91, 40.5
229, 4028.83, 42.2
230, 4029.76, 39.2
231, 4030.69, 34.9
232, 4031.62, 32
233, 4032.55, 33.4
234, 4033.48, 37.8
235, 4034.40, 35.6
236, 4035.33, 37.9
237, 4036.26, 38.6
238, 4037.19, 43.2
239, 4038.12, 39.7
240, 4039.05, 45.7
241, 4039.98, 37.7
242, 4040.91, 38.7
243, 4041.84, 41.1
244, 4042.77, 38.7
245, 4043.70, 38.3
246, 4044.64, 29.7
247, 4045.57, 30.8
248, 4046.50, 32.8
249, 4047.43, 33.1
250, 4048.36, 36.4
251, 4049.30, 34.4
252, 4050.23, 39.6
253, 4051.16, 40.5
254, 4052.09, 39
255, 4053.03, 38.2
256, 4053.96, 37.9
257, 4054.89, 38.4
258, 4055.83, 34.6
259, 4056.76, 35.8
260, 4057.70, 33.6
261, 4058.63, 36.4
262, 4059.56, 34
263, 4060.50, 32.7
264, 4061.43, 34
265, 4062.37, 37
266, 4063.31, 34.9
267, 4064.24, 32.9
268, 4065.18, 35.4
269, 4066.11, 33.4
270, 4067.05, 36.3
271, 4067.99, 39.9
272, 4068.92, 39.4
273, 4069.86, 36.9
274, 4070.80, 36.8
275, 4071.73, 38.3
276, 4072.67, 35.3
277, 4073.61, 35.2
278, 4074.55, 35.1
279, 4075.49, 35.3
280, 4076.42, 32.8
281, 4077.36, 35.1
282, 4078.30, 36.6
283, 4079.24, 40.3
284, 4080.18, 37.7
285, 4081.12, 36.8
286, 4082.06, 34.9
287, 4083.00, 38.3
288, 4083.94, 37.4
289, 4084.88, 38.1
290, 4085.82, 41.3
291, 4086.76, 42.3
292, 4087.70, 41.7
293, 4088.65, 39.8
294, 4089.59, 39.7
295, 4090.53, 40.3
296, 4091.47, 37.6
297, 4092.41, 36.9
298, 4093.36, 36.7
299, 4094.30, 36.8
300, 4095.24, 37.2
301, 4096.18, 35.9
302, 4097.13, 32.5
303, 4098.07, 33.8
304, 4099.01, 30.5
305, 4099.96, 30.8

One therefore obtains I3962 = 1.9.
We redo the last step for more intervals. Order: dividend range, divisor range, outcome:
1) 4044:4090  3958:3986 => 1.66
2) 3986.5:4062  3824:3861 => 2.37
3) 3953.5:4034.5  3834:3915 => 1.57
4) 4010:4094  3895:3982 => 1.72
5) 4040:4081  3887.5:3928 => 1.54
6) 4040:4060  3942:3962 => 1.47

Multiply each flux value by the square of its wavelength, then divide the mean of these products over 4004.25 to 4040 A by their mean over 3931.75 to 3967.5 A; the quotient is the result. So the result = 1.85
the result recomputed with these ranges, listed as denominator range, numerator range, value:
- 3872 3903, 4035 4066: 1.79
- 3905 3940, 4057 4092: 1.82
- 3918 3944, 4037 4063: 2.05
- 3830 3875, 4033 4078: 2.18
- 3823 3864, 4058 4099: 2.37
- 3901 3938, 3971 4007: 1.49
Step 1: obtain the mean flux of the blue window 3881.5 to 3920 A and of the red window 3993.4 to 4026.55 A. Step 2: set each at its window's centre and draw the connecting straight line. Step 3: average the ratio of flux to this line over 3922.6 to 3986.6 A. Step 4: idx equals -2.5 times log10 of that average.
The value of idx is 0.37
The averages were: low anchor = 24.7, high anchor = 37.3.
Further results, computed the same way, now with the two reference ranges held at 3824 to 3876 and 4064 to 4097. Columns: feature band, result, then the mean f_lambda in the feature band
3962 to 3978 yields 0.48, 18.2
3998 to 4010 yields -0.19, 36.9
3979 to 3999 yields -0.15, 34.2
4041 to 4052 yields -0.05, 36.1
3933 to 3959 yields 0.17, 22.5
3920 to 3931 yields 0.16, 21.1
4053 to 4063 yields -0.01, 35.6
